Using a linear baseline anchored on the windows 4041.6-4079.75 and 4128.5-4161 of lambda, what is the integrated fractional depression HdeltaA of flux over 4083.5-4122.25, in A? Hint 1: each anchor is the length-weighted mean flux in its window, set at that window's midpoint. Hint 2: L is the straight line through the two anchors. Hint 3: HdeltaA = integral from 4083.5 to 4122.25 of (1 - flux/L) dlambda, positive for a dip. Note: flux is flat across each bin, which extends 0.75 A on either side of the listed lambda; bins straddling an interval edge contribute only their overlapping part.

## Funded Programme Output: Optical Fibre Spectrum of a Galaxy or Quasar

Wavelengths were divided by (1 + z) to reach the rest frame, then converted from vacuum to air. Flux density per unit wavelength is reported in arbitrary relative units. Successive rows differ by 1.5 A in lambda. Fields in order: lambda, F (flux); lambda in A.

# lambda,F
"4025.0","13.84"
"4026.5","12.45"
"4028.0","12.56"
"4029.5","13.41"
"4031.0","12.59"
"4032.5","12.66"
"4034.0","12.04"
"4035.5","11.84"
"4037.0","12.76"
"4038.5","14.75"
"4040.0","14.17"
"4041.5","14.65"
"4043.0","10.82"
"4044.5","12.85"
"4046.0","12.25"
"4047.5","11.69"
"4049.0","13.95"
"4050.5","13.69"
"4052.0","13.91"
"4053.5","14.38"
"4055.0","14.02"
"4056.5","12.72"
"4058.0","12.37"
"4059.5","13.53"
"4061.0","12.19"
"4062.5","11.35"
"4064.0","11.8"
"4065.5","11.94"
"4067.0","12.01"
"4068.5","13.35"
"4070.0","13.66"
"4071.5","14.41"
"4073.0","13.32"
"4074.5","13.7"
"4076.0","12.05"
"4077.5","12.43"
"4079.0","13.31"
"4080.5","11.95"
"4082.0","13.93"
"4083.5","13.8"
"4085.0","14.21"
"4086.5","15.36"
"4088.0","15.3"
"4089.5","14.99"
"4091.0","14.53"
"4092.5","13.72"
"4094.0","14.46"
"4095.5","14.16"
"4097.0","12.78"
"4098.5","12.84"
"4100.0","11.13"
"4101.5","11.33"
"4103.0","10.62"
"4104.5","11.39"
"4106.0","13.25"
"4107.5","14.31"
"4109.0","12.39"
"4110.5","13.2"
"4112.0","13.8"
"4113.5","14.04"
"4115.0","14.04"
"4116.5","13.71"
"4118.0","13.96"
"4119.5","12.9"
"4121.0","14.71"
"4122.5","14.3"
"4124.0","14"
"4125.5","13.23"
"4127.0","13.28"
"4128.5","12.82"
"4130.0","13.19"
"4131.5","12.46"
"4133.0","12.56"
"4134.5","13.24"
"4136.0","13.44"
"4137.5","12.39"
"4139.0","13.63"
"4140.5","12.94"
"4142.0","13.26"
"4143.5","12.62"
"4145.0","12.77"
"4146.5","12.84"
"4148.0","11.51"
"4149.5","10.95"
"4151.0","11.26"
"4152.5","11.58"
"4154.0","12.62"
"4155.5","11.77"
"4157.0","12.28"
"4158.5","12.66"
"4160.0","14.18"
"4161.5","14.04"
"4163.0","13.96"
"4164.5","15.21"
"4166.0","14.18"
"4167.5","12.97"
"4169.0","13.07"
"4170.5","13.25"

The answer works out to -2.3 A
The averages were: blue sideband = 12.9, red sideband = 12.6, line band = 13.5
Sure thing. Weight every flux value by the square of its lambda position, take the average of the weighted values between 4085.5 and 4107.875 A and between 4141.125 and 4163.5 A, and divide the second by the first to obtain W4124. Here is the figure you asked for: 1.0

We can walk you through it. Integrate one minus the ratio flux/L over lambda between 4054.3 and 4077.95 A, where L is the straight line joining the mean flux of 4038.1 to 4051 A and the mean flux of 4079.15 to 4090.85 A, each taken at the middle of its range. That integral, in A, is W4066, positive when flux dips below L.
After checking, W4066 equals 1.6 A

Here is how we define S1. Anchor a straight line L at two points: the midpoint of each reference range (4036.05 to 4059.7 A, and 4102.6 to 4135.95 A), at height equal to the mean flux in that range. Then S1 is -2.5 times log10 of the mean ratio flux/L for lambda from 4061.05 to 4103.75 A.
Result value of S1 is 0.01 mag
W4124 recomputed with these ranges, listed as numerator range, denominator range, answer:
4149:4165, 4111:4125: 0.93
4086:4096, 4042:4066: 1.17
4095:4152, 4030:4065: 1.04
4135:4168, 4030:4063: 1.04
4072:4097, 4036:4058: 1.06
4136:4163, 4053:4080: 1.02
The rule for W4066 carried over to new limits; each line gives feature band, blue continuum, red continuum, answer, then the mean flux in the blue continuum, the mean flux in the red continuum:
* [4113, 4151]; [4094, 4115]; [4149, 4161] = -1.8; 12.8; 12.2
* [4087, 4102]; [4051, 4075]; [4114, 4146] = -0.5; 13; 13.3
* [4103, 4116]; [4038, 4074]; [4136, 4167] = -0.2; 13.1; 12.8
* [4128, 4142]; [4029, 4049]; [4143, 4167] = -0.2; 12.8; 12.8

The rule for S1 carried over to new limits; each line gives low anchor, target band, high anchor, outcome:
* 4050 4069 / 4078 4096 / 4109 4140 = -0.08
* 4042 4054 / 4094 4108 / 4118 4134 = 0.06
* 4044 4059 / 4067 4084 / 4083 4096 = 0.07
